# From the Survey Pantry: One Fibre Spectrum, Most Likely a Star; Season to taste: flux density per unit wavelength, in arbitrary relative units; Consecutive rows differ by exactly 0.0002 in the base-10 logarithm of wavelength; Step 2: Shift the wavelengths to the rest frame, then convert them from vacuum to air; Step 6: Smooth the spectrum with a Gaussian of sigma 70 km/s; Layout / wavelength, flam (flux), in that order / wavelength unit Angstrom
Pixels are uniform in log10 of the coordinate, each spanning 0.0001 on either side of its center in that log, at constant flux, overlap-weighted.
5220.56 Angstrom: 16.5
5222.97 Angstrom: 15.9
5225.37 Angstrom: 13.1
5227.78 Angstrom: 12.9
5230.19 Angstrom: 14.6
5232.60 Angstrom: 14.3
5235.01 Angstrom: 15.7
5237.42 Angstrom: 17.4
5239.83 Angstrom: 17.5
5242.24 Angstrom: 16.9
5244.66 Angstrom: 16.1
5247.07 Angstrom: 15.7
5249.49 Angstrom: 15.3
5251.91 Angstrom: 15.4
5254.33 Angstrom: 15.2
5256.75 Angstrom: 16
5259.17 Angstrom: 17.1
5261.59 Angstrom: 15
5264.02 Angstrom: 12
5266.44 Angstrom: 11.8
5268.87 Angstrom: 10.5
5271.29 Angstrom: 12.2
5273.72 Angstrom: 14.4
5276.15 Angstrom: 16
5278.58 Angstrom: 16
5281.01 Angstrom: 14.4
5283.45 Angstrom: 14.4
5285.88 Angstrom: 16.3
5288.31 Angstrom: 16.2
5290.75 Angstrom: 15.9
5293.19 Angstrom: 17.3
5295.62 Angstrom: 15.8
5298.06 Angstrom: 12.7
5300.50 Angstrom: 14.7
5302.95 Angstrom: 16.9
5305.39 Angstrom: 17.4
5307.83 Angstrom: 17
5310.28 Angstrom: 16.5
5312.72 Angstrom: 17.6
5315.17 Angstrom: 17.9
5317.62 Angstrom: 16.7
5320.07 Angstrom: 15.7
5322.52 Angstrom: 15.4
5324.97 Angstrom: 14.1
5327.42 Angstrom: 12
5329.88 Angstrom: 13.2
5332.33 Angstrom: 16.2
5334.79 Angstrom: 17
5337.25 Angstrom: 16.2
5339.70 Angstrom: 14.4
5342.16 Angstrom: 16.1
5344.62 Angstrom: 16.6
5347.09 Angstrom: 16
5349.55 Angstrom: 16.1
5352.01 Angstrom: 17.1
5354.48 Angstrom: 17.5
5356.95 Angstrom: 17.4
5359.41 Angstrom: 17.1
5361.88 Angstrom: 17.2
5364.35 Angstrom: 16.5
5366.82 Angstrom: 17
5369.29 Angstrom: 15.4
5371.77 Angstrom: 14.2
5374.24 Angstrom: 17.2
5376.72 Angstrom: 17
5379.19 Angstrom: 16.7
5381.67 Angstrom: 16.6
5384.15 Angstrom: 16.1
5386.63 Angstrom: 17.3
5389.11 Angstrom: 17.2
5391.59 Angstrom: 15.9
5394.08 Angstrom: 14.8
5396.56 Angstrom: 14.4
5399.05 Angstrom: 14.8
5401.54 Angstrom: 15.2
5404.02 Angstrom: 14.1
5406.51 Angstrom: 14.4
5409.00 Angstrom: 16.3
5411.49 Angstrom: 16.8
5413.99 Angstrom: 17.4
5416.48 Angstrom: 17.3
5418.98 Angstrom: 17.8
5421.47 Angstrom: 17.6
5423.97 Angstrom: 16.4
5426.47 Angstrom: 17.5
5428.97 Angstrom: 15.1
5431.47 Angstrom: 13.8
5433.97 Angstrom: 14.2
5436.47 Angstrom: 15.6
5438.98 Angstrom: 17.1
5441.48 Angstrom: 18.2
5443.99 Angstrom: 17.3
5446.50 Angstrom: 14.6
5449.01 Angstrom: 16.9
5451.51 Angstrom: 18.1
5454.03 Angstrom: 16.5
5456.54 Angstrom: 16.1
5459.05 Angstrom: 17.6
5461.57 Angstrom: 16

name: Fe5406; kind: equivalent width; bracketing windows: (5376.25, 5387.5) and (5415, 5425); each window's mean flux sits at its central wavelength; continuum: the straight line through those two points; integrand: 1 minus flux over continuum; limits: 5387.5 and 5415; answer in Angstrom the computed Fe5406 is 2.31 Angstrom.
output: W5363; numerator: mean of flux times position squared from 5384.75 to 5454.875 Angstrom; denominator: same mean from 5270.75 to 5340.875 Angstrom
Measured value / 1.08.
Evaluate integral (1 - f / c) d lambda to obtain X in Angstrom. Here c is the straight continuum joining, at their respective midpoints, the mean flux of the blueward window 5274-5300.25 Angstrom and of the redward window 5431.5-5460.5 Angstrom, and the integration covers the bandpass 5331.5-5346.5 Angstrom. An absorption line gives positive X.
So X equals -0.3 Angstrom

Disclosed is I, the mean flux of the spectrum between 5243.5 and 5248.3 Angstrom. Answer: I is 15.9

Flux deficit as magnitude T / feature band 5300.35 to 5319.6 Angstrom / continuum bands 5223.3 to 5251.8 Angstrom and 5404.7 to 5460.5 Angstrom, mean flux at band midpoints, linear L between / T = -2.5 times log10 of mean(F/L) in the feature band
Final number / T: -0.07 mag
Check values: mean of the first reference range 15.4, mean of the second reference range 16.5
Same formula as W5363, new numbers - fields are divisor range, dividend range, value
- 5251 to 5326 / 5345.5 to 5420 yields 1.10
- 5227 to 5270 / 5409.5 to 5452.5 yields 1.18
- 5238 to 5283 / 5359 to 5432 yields 1.14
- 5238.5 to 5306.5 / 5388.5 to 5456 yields 1.12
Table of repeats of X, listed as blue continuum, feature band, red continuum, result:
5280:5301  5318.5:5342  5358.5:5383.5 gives 1.3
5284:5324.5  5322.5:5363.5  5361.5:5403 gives 0.6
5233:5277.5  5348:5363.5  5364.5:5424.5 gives -1.2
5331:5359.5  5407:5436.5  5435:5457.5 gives 0.6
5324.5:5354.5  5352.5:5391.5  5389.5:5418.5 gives -2.7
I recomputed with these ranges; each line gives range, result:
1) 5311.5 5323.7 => 16.7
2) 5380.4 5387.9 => 16.7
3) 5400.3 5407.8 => 14.6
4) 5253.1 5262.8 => 15.8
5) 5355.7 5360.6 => 17.3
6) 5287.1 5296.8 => 16.3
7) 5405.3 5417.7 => 16.4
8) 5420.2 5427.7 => 17.2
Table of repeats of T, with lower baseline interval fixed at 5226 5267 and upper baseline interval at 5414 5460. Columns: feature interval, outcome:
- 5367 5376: 0.02 mag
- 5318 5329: 0.10 mag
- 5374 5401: 0.01 mag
